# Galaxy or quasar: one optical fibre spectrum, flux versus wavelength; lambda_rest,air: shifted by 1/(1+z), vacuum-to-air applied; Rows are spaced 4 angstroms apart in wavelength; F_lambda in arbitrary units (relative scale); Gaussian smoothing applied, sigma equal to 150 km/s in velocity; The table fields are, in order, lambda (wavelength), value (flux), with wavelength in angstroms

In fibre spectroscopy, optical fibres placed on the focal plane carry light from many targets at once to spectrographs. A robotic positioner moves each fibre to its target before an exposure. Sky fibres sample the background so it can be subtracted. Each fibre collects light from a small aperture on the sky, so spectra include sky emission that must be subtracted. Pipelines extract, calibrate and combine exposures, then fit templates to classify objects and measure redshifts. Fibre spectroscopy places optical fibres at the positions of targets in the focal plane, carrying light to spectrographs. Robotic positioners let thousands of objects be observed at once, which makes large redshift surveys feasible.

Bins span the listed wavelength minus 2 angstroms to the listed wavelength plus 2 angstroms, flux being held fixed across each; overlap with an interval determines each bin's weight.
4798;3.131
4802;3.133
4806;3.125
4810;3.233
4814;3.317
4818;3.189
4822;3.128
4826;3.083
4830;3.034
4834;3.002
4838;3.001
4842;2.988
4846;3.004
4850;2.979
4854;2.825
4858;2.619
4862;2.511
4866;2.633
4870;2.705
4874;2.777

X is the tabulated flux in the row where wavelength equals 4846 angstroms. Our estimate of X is 3.004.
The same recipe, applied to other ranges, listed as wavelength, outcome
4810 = 3.233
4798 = 3.131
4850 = 2.979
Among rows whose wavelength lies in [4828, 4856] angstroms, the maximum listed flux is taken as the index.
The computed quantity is 3.034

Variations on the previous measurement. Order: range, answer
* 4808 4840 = 3.317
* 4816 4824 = 3.189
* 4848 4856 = 2.979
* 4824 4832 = 3.083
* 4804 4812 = 3.233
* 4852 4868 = 2.825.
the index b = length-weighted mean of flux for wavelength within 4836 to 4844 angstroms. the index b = 2.99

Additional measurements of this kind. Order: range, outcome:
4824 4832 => 3.06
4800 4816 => 3.2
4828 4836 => 3.02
